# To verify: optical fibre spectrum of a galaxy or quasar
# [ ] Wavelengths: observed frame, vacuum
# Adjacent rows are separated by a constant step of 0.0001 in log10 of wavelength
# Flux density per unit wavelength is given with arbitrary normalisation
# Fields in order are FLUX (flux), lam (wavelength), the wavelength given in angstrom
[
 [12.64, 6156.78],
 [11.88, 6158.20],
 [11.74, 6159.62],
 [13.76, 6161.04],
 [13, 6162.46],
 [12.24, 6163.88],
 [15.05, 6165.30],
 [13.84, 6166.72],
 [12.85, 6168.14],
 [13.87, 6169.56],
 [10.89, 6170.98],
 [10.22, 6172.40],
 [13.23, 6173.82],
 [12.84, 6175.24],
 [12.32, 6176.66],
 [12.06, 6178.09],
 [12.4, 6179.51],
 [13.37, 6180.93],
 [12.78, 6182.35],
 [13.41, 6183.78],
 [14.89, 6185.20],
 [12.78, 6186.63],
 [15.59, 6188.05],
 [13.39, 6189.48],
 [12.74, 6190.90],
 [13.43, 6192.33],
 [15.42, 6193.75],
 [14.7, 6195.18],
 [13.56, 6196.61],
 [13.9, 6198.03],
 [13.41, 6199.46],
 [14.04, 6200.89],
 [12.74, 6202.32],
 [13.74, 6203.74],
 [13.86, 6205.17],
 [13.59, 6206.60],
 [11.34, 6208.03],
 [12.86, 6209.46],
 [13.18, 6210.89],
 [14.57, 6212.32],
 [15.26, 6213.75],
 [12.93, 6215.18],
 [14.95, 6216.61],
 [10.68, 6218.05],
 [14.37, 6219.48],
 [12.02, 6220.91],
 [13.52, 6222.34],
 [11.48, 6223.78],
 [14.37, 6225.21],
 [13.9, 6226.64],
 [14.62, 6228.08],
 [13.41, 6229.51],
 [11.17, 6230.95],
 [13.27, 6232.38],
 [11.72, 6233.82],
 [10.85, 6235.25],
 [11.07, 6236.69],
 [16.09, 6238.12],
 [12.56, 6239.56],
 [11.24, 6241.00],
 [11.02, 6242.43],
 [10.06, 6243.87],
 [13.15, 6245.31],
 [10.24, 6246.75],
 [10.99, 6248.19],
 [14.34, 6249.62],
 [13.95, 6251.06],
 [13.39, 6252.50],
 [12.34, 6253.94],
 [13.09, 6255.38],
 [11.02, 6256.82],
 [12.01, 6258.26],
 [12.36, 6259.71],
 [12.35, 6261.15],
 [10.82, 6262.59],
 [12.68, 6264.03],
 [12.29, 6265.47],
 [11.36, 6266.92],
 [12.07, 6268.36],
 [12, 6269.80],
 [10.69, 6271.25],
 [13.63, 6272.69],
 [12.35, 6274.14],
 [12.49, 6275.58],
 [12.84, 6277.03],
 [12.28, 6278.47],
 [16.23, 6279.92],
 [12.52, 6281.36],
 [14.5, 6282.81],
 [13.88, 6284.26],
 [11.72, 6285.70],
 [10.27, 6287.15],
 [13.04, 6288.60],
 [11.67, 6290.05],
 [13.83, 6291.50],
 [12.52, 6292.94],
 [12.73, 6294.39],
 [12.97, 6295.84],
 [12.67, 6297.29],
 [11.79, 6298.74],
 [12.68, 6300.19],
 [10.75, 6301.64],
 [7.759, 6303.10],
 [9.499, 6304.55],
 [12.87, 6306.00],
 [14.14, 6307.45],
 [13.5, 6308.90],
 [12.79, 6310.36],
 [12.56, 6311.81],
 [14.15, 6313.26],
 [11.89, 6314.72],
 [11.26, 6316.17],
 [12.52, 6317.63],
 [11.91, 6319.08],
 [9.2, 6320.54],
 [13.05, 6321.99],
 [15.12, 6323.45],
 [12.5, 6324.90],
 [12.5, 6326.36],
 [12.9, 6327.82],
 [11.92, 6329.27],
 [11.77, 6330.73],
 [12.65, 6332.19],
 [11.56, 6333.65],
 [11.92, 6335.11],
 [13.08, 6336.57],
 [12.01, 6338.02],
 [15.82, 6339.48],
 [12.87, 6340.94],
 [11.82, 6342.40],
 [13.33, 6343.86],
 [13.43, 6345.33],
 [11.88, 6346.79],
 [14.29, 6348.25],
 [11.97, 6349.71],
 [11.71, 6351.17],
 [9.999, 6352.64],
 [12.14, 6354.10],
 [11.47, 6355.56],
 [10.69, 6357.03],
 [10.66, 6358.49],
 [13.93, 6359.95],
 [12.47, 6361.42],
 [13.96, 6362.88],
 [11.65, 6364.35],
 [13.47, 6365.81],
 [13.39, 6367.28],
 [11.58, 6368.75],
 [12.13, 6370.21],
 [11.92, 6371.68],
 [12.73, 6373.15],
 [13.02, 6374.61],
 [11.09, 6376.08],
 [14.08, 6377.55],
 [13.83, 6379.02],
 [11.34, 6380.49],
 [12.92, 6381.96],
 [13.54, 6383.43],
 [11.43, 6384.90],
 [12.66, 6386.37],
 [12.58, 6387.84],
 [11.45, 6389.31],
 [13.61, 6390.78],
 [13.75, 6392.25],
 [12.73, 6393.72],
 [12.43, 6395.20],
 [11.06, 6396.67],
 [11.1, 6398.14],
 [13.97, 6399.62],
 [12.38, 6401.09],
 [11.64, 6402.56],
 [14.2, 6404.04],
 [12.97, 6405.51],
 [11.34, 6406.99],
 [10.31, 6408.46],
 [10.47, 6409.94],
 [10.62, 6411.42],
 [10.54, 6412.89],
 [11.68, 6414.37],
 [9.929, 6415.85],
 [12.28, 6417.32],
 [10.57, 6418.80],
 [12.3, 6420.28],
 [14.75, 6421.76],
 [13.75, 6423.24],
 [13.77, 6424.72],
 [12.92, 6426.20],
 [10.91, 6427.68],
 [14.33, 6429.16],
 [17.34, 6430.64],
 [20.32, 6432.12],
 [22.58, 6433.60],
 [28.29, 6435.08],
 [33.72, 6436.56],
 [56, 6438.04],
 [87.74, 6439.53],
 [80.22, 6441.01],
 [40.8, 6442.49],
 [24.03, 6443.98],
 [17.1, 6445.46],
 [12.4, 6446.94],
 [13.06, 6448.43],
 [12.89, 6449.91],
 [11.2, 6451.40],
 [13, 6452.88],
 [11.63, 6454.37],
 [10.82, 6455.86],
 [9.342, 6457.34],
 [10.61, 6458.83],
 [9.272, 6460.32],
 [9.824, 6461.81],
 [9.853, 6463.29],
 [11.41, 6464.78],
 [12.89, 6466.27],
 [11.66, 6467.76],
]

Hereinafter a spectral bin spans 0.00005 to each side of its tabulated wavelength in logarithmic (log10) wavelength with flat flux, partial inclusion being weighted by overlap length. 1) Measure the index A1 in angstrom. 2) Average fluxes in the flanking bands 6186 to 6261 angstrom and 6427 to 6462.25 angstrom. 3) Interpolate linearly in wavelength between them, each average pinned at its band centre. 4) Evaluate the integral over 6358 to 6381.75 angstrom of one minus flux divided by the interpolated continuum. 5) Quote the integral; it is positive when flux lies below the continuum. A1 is 9.1 angstrom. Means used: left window 13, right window 24.2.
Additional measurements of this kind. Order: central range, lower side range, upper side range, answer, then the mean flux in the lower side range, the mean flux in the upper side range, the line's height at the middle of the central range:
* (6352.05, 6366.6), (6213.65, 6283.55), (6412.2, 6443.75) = 6.0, 12.6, 25.5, 20.6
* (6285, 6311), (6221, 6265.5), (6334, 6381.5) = 0.8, 12.4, 12.5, 12.5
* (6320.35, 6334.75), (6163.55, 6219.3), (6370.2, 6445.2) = 3.4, 13.3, 18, 16.3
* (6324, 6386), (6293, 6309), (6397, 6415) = -3.4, 11.9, 11.8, 11.8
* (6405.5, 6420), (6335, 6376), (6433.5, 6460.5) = 7.1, 12.5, 27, 21.6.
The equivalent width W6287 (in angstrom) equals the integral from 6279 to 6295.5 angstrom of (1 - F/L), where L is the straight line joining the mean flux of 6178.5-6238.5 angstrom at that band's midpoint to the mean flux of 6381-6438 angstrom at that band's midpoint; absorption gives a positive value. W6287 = 0.9 angstrom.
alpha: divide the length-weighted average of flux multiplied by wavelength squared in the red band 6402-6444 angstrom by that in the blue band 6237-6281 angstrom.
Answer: 1.9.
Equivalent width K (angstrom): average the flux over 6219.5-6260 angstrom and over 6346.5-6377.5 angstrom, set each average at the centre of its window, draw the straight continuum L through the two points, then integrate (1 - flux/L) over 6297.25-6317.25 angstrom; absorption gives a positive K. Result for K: 0.6 angstrom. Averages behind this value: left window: 12.5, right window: 12.2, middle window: 12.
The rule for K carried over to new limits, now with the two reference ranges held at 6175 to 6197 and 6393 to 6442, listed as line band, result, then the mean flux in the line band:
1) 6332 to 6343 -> 3.1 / 12.7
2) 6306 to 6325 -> 4.9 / 12.7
